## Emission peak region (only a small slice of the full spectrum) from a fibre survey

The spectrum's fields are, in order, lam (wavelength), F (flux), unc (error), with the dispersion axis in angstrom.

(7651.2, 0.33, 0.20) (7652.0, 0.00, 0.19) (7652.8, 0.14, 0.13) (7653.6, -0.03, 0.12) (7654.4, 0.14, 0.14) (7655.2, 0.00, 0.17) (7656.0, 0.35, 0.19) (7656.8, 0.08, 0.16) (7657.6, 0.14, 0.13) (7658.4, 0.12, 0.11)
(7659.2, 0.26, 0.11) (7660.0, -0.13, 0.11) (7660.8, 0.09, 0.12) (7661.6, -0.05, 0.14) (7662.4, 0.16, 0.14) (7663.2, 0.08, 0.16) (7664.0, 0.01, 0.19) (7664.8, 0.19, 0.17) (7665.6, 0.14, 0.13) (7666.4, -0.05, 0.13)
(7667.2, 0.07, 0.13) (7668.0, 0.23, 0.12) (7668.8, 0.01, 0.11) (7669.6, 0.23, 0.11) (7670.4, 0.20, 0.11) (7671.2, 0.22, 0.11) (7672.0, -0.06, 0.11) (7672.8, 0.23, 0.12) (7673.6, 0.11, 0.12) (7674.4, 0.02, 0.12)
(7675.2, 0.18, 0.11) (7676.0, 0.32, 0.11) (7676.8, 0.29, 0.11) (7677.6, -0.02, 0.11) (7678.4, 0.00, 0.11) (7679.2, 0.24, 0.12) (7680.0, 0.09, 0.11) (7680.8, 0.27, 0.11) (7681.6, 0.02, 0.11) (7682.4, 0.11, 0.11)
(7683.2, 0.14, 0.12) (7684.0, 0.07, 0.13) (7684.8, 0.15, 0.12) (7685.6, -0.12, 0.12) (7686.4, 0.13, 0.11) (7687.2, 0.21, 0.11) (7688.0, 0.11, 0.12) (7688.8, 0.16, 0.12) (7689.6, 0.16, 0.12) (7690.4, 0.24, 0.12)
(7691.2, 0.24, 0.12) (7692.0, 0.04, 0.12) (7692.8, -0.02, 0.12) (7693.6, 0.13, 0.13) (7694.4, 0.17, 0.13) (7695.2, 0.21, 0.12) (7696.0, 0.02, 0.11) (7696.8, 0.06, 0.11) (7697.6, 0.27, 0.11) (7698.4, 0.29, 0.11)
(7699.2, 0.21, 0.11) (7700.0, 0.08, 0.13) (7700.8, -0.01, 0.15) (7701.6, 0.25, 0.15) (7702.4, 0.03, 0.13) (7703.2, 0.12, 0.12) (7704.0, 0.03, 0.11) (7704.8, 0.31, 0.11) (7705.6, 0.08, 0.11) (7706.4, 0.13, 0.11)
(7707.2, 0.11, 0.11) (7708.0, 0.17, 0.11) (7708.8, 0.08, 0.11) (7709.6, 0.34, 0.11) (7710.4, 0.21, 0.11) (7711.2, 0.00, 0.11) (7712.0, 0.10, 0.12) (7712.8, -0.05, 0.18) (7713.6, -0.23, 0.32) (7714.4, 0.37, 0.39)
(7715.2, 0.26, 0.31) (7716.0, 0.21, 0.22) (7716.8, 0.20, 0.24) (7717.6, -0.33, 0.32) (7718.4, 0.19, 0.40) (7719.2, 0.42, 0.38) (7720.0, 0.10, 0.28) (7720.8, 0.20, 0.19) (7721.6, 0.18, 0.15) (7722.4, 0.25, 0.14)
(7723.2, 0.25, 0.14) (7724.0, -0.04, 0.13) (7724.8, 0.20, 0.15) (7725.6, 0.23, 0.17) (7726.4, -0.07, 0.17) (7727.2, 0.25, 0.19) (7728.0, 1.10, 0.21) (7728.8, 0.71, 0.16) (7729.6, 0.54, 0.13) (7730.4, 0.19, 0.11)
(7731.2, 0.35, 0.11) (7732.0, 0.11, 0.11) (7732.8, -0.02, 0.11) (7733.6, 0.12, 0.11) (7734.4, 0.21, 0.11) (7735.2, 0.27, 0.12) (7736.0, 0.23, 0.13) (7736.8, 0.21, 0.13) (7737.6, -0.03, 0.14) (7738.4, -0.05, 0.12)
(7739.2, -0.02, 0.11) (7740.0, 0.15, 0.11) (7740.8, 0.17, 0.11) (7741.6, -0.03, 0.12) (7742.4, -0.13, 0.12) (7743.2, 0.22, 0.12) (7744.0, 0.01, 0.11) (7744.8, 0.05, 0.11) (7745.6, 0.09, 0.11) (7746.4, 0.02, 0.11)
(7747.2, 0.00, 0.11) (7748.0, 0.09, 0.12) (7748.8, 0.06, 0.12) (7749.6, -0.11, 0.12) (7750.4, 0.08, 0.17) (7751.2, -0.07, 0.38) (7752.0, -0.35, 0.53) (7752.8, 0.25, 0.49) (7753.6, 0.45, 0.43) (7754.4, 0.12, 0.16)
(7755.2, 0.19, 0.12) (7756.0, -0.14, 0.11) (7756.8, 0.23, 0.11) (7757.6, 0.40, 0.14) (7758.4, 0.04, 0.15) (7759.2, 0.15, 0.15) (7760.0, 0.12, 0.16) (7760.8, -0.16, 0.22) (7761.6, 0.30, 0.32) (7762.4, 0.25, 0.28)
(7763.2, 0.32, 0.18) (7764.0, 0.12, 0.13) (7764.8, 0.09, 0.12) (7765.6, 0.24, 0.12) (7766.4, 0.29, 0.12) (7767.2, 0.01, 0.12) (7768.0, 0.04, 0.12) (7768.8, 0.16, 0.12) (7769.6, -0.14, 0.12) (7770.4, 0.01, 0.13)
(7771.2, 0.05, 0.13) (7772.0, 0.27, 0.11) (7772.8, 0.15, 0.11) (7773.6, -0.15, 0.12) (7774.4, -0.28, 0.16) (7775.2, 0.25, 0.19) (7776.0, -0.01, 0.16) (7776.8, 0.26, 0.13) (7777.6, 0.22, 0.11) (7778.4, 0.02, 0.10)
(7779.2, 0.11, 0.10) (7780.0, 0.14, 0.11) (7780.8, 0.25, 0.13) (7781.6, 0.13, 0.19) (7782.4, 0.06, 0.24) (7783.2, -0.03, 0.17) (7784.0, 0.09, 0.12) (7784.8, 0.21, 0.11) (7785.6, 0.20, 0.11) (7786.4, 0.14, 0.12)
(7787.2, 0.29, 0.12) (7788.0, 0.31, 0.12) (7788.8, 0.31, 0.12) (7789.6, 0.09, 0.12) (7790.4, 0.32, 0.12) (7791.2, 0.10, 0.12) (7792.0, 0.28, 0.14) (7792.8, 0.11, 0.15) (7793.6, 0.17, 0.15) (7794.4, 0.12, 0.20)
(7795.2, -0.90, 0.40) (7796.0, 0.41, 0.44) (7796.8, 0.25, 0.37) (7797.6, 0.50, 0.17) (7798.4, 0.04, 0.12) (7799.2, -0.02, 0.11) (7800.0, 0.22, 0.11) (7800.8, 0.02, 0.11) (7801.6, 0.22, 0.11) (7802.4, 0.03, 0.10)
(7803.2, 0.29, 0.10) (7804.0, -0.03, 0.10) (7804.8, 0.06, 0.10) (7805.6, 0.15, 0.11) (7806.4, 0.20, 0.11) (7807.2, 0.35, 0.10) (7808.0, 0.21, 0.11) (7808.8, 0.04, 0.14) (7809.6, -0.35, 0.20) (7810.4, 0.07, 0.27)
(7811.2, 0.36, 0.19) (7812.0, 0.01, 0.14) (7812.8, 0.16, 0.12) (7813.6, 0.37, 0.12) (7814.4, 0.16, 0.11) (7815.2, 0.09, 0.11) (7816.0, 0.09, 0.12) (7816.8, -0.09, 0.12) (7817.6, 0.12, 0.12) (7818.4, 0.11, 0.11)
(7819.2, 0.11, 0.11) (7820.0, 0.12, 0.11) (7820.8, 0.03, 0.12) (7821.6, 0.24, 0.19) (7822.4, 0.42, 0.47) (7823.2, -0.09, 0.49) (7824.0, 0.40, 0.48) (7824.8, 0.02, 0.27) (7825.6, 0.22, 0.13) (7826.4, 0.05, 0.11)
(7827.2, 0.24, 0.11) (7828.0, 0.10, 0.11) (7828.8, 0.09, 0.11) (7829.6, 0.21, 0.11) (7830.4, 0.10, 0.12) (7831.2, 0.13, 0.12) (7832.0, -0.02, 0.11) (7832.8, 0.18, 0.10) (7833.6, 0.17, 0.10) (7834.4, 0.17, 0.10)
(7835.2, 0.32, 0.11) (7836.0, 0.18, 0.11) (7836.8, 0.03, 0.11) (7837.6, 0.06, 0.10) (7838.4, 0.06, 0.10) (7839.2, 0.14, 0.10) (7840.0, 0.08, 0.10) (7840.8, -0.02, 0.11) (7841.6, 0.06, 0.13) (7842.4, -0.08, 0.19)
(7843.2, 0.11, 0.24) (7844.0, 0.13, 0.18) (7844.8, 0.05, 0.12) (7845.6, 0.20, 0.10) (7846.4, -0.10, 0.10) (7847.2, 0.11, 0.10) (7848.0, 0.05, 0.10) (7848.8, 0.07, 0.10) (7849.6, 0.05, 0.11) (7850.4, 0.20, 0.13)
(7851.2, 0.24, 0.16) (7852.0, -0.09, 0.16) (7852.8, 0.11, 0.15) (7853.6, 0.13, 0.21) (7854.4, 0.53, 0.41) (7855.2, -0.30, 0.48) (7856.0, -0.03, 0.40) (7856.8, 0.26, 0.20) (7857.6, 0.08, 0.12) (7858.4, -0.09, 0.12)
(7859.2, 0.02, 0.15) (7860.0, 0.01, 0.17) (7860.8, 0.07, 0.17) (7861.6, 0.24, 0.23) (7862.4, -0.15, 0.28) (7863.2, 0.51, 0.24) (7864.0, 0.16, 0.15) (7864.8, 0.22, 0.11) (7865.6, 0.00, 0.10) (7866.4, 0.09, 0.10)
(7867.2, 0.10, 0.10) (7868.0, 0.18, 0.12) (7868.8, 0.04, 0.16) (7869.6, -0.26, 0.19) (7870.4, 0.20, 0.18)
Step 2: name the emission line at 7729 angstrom Halpha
